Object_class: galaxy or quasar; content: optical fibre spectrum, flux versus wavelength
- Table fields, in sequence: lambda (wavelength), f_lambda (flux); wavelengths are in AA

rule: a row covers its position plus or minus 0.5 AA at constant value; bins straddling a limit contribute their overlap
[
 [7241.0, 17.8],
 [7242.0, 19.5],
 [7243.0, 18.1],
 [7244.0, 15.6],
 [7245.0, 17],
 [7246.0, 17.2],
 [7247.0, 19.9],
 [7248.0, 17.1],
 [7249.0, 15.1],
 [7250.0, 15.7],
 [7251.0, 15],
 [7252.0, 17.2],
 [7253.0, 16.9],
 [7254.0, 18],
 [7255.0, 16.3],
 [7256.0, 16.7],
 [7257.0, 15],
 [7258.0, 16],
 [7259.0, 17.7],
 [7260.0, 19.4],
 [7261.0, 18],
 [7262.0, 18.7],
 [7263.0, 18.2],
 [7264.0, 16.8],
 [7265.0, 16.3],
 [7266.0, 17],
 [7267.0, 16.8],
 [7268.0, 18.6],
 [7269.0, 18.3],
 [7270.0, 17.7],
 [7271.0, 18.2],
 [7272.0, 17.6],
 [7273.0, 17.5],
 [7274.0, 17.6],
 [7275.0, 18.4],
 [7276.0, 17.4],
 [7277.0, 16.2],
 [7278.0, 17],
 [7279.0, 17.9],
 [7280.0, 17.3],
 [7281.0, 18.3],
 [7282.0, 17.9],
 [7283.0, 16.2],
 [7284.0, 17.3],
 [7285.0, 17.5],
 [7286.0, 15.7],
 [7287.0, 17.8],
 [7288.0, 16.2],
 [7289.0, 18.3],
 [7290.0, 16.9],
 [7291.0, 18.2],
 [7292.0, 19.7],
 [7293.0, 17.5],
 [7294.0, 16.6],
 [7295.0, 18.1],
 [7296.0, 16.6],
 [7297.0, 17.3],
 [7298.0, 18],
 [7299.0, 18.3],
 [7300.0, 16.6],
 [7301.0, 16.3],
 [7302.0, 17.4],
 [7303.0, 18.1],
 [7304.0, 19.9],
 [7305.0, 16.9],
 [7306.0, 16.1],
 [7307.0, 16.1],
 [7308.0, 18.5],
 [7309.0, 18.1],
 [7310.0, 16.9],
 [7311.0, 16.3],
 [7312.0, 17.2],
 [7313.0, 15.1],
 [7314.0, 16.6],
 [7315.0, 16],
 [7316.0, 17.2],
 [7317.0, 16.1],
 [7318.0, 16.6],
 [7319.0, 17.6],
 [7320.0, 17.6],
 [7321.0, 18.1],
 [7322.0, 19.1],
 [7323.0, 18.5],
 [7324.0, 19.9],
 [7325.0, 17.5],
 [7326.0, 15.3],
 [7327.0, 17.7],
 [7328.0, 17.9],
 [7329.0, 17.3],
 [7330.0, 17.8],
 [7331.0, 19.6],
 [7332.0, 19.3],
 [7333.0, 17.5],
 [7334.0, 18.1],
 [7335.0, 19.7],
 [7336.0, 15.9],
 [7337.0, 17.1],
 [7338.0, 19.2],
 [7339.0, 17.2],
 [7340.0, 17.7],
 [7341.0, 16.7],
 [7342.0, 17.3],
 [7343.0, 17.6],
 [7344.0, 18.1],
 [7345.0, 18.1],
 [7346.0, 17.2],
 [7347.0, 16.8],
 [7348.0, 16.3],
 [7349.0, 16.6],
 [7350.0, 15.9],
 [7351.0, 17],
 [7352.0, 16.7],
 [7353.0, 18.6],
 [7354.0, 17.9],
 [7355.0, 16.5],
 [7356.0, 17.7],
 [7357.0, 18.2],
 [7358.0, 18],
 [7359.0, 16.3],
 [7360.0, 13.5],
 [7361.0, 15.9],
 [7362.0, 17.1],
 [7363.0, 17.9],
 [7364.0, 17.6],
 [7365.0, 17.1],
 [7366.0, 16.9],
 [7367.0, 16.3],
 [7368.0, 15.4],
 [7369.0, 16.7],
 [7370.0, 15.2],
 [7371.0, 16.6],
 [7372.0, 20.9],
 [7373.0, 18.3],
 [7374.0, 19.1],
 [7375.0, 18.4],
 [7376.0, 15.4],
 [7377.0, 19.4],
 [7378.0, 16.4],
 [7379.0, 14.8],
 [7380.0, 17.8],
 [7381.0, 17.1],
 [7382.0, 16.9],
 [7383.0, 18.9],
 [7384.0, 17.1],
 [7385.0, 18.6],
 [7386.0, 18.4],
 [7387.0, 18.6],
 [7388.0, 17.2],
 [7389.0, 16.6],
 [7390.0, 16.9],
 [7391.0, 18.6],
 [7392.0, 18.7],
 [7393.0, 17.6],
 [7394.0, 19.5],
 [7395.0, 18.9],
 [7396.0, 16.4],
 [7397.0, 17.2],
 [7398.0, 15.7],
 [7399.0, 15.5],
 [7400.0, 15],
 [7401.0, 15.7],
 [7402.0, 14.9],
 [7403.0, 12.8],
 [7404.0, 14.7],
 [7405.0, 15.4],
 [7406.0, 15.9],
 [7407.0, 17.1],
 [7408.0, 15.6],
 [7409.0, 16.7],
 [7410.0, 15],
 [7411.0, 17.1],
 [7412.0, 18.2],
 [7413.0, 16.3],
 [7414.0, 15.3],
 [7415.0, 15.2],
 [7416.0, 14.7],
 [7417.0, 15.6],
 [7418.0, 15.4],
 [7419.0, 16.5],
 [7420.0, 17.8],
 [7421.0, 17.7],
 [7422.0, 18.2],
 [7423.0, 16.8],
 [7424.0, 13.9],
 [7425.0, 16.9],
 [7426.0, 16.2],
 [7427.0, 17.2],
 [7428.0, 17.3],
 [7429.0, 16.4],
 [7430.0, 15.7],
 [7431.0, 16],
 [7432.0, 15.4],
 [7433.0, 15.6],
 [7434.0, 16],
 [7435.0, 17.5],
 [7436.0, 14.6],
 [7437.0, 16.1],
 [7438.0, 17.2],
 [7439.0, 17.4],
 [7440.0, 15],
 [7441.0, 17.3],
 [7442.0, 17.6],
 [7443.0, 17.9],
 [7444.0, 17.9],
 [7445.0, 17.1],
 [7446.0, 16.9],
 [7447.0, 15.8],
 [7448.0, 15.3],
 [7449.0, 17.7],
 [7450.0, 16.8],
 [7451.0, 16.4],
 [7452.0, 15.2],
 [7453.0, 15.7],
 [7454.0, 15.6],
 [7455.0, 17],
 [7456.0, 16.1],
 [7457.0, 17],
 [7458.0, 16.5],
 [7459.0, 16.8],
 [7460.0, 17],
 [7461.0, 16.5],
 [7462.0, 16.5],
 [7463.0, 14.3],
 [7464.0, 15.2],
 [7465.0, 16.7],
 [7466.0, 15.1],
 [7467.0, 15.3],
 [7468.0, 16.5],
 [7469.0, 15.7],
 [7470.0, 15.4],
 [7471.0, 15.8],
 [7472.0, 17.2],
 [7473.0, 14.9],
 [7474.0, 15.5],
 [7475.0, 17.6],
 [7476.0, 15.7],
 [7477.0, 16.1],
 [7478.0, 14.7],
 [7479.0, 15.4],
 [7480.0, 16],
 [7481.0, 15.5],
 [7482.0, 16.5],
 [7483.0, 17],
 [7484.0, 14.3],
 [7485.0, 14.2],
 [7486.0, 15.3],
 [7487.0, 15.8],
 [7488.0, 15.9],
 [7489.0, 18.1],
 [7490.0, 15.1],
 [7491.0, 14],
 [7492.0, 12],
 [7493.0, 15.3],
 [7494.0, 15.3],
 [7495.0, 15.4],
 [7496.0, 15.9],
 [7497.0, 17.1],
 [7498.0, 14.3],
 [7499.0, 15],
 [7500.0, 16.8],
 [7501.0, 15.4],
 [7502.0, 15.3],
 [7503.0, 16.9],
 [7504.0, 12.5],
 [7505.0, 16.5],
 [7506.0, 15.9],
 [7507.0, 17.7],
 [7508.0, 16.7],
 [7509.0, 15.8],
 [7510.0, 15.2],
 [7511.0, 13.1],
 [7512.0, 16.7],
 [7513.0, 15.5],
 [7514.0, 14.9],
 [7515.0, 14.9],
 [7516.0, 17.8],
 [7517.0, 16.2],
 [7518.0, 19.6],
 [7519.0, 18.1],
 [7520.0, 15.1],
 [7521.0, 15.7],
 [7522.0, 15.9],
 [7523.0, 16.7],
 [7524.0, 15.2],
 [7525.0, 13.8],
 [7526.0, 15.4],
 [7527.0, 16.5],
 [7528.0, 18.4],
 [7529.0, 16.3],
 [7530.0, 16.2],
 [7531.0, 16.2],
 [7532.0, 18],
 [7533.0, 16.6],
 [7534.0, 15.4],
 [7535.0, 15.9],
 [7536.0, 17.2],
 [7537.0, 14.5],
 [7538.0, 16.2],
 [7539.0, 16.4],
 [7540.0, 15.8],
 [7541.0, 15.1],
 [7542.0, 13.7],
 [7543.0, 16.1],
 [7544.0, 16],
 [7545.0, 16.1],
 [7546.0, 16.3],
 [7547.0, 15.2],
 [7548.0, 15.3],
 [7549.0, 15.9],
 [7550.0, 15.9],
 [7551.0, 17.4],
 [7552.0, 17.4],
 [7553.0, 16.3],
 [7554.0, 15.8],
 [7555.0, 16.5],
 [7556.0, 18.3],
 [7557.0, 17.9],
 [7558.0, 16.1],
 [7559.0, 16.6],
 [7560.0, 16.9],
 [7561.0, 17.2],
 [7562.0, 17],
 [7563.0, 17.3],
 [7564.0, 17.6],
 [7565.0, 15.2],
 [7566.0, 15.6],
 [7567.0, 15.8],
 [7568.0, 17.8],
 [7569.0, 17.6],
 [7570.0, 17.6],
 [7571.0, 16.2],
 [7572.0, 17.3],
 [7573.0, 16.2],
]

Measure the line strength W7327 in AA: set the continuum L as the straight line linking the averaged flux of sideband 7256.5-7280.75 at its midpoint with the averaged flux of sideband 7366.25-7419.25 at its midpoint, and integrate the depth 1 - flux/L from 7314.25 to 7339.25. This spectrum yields -0.9 AA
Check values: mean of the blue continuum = 17.5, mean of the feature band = 17.7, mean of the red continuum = 16.8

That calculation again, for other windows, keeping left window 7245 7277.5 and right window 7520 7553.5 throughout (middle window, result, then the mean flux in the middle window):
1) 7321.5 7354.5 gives -1.5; 17.7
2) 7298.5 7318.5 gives 0.0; 17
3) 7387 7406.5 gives 0.1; 16.5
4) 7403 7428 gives 0.6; 16.2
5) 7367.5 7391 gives -1.0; 17.4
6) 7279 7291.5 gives -0.1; 17.3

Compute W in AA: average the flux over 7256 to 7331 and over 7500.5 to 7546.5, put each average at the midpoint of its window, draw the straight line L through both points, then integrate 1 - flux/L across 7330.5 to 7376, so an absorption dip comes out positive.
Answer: -0.8 AA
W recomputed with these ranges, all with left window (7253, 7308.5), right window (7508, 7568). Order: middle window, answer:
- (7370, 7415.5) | -0.1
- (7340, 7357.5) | -0.2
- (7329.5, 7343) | -0.6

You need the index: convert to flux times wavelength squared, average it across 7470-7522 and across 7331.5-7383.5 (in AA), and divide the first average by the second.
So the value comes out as 0.95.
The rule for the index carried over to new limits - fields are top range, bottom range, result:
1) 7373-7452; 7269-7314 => 0.99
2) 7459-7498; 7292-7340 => 0.93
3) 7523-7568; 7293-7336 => 0.99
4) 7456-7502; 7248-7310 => 0.96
